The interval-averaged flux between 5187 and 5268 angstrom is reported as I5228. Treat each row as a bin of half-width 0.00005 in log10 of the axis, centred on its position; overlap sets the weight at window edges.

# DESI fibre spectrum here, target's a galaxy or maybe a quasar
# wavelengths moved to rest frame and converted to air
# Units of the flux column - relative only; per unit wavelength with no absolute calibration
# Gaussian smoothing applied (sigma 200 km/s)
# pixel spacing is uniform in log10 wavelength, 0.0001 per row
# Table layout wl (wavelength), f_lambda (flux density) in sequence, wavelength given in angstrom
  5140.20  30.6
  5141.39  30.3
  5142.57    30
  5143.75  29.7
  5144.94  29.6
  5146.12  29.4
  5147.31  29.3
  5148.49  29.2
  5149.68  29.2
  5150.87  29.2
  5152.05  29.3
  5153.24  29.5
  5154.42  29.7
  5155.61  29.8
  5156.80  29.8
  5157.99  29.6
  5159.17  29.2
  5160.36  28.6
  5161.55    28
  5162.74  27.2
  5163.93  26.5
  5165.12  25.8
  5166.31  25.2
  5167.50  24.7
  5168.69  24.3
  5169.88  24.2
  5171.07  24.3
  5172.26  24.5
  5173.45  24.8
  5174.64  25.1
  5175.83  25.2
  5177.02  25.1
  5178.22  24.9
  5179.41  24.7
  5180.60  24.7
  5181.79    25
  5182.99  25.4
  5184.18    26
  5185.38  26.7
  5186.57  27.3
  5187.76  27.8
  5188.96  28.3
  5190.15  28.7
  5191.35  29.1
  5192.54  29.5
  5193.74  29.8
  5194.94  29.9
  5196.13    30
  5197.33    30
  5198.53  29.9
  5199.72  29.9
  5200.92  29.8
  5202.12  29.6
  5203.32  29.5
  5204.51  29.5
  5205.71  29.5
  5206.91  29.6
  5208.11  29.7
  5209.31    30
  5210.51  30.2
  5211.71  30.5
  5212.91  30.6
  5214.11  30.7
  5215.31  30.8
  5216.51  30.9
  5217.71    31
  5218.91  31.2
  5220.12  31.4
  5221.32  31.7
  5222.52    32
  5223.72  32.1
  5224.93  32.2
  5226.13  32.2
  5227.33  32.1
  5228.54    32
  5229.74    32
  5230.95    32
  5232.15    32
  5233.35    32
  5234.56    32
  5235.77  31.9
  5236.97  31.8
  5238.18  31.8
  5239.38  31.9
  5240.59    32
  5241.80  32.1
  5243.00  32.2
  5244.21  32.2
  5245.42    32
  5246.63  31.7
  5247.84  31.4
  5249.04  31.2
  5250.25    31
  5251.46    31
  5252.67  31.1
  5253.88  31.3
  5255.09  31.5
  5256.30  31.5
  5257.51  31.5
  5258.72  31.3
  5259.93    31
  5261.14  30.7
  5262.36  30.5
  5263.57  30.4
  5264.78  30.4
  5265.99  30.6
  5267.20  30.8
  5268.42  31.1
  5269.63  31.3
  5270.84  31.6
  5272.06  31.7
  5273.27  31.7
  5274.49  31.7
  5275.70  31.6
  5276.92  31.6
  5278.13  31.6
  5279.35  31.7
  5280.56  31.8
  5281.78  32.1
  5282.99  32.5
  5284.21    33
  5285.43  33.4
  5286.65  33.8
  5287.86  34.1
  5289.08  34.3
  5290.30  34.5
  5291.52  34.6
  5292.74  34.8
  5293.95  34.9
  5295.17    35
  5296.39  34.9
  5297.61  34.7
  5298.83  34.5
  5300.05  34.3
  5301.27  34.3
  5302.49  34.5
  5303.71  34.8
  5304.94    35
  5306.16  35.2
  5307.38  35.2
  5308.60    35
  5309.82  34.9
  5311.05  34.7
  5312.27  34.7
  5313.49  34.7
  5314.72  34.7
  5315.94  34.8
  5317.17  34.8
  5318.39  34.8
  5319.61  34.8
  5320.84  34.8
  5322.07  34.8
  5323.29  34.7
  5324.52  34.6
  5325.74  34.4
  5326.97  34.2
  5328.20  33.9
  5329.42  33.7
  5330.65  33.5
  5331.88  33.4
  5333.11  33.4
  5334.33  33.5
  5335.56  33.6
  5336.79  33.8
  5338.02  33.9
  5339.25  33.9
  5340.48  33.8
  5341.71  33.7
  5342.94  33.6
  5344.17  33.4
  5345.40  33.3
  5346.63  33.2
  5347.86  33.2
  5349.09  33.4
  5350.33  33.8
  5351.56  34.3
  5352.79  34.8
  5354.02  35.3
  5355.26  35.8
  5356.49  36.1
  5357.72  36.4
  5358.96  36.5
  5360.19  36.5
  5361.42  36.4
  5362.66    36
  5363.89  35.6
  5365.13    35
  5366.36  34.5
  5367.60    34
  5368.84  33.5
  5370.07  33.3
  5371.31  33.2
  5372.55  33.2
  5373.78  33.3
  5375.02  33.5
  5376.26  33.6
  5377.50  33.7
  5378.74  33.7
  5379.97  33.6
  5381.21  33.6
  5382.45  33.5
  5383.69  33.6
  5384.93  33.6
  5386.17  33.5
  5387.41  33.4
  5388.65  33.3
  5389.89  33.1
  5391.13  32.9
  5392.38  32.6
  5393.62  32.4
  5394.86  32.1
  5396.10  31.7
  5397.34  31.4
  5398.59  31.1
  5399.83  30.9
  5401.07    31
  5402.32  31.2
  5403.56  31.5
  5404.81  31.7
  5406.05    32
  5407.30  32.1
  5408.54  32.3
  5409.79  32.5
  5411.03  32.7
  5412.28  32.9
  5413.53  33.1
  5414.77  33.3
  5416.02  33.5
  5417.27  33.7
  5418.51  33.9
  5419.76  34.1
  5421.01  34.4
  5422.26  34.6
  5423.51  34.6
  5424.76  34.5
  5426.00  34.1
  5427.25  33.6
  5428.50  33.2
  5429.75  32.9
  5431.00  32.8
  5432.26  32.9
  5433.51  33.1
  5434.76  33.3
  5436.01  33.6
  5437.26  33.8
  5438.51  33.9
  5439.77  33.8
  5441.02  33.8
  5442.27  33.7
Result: 30.9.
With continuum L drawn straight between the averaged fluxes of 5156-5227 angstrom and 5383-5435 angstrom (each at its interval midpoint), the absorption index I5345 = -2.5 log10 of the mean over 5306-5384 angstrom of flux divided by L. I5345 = -0.09 mag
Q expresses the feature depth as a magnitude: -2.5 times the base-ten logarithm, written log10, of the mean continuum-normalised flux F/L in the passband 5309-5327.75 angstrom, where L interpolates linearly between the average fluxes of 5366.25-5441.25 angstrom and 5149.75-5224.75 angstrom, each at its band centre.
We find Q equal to -0.11 mag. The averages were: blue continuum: 28.4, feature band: 34.7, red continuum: 33.1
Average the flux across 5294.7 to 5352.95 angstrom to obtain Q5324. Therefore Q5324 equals 34.3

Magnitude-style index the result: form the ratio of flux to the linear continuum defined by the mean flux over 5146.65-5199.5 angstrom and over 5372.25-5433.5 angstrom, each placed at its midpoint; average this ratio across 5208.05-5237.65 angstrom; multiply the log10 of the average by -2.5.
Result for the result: -0.102 mag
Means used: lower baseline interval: 27.4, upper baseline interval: 33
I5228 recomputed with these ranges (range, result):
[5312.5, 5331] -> 34.5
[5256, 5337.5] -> 33.4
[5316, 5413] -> 33.6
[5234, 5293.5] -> 31.9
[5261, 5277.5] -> 31.1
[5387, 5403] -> 32.1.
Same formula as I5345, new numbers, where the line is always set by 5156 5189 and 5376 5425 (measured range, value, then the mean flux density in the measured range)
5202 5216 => -0.11 mag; 30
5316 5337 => -0.12 mag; 34.2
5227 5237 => -0.15 mag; 32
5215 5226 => -0.15 mag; 31.5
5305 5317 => -0.15 mag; 34.9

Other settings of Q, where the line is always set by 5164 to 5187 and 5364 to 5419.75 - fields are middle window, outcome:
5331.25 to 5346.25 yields -0.09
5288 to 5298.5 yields -0.18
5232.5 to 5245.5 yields -0.17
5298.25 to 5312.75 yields -0.17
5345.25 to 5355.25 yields -0.09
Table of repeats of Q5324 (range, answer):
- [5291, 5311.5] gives 34.8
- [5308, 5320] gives 34.8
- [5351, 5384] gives 34.5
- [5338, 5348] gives 33.6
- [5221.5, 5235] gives 32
